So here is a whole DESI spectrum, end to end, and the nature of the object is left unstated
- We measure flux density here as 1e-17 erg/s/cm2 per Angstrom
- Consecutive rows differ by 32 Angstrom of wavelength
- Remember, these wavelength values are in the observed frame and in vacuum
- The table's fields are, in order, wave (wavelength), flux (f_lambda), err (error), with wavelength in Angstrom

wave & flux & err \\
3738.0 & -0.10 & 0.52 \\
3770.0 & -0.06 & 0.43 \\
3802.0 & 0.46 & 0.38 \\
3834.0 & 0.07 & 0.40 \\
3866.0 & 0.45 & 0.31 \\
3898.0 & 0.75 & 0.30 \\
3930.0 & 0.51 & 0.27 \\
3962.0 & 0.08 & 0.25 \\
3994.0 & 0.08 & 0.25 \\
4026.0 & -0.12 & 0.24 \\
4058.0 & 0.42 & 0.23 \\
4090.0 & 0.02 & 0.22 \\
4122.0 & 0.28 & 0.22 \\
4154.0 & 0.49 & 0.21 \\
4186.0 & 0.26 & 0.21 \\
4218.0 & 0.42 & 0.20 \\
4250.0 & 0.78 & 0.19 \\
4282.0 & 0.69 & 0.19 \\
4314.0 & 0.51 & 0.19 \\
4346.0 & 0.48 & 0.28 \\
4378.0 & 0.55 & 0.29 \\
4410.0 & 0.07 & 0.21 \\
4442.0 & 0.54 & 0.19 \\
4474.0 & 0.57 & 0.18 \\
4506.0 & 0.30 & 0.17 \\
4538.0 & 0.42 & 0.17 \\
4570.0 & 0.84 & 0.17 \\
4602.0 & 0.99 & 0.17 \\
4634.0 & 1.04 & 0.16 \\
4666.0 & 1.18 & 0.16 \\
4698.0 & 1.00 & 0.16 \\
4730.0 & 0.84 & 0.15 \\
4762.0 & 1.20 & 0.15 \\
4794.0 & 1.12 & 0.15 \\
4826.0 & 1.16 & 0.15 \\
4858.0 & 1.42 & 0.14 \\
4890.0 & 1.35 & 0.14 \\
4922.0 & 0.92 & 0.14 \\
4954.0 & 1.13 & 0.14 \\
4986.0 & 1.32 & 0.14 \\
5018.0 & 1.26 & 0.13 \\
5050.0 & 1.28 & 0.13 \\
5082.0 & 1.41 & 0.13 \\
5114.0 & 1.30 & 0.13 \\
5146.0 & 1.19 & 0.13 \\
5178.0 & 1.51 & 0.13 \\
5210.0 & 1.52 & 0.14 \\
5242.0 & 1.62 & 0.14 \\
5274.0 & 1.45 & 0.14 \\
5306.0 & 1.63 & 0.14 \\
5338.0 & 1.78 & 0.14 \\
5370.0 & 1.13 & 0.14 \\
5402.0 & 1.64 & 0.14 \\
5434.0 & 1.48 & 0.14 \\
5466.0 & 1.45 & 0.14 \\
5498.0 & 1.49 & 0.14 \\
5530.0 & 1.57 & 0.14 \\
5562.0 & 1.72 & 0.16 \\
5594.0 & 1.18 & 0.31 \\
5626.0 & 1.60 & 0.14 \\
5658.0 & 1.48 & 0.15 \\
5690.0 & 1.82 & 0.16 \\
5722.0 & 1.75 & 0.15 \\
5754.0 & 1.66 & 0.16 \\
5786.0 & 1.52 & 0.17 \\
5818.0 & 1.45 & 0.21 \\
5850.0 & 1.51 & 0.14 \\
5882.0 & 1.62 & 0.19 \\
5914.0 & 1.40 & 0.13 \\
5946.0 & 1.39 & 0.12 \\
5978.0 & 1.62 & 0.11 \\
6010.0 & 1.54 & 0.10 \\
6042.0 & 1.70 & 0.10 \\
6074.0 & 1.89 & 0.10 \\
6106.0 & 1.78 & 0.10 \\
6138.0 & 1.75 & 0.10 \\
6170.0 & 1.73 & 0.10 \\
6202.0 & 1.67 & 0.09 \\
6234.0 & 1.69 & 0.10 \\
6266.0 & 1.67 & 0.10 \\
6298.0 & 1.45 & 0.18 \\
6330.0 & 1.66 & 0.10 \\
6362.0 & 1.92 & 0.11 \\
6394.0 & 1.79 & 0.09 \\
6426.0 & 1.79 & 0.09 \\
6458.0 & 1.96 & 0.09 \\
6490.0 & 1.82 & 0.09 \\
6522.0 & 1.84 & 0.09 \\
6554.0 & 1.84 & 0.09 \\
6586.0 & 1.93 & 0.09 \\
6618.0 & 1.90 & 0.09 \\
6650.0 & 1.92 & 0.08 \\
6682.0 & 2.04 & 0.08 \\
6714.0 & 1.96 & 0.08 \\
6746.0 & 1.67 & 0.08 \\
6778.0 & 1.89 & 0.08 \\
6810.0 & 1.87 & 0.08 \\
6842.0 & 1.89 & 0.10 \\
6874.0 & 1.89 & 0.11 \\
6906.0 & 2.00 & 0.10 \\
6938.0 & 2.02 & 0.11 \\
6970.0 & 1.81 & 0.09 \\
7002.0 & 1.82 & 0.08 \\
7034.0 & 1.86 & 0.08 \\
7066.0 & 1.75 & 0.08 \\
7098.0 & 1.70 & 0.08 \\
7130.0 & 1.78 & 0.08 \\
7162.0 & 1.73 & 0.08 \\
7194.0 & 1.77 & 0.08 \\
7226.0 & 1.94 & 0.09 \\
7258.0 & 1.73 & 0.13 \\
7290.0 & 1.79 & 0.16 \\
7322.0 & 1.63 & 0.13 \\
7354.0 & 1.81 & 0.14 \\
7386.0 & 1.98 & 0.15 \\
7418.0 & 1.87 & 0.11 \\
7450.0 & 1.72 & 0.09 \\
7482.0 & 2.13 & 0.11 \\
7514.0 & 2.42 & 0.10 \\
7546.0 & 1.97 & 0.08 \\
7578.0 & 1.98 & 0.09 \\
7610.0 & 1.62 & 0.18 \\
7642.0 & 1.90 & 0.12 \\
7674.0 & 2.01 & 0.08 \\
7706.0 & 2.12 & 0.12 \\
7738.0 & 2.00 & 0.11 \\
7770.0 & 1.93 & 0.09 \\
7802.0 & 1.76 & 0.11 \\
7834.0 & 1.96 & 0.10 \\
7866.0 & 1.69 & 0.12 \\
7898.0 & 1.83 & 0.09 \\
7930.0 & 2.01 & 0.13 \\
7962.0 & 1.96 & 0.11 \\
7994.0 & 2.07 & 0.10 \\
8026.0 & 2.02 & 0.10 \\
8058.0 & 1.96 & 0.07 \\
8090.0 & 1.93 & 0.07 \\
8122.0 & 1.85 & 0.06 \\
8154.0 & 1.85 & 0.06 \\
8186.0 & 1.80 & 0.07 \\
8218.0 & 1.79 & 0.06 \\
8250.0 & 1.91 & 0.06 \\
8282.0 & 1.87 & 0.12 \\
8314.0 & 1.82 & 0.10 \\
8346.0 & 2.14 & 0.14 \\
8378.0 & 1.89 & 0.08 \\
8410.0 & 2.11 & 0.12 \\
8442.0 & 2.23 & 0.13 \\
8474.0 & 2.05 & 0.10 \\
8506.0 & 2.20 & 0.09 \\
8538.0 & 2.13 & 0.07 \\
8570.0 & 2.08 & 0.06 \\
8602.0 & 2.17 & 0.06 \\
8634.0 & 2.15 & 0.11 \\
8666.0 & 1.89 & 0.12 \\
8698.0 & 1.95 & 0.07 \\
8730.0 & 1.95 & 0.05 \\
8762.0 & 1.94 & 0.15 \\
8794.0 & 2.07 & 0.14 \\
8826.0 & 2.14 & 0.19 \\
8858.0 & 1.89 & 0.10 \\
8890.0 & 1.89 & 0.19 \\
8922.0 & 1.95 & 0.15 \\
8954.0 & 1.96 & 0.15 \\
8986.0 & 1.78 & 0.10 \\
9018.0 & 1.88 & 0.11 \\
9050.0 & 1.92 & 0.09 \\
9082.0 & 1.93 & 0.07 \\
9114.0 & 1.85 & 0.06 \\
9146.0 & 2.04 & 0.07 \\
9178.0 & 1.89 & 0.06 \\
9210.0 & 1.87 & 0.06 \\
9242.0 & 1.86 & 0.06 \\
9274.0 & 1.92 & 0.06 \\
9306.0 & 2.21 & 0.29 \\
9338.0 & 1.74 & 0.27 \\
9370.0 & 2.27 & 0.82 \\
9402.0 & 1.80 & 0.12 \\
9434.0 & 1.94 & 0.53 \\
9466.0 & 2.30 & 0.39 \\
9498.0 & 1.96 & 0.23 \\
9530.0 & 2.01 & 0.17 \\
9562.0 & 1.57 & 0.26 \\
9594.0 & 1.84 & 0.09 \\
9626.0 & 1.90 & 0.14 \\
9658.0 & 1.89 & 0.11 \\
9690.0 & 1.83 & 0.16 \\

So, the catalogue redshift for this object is 0.146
